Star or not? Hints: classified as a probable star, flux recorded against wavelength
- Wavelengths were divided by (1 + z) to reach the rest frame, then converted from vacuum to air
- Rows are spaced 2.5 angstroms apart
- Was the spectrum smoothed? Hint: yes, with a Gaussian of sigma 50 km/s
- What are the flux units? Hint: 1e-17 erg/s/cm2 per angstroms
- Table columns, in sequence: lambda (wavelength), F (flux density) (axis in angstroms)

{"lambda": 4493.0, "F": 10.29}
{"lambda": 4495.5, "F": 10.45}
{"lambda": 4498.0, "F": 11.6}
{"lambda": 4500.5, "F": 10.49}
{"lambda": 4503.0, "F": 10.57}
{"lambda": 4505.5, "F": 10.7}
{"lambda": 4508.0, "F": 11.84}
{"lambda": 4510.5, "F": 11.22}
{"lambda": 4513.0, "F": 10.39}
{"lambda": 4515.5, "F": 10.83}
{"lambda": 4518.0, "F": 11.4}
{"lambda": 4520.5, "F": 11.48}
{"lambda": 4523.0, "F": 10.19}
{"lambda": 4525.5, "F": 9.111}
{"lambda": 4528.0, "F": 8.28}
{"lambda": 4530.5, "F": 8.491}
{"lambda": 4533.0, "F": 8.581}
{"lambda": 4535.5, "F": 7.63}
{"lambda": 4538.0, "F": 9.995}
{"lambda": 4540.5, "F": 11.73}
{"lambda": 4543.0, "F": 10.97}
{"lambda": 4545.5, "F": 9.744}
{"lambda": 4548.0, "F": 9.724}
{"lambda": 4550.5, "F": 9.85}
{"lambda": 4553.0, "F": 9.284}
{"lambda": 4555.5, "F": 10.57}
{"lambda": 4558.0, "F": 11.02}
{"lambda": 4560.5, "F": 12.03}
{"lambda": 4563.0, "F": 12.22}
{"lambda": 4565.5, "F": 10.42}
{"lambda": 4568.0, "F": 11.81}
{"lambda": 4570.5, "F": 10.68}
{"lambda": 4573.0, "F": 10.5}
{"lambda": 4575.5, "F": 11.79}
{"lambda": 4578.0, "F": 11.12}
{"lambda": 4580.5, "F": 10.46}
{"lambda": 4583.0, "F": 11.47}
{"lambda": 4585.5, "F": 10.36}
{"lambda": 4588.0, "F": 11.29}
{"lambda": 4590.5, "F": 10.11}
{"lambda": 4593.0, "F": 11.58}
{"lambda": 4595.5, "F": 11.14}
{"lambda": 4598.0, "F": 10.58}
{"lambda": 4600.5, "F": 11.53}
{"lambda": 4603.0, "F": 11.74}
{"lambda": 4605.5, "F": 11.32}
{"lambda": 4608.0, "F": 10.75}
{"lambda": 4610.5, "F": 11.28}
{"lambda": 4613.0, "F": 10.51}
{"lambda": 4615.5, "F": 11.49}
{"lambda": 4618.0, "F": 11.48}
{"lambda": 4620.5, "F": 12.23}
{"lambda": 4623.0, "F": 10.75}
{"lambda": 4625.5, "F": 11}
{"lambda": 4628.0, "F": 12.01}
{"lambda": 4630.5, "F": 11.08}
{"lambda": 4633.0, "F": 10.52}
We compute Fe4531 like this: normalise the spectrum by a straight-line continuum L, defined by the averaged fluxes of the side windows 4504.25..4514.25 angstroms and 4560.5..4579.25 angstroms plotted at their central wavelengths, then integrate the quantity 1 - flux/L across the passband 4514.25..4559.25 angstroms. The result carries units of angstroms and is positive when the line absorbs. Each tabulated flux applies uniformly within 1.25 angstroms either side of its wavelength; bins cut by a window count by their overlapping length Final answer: 4.9 angstroms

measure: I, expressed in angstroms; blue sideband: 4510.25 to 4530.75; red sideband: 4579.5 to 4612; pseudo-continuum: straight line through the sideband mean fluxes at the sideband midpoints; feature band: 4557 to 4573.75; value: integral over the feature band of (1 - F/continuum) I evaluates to -0.9 angstroms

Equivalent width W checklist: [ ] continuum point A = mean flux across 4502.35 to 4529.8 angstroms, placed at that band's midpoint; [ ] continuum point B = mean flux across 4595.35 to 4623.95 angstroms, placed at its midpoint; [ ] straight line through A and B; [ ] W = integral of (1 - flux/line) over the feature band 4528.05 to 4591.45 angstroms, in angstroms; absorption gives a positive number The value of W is 2.5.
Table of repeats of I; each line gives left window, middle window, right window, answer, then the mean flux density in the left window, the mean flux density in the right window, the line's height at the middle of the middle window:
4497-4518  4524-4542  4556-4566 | 3.3 angstroms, 11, 11.4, 11.2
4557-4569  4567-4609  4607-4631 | 1.2 angstroms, 11.5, 11.3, 11.4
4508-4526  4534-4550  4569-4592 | 1.3 angstroms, 10.8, 10.9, 10.8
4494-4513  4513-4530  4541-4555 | 0.7 angstroms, 10.9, 10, 10.6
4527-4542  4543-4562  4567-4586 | -0.8 angstroms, 9.16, 11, 9.97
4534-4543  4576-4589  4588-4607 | -0.2 angstroms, 9.92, 11.1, 10.8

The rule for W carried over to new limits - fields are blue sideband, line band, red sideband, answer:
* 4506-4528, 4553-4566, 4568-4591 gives -0.31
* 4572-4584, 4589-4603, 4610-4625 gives 0.13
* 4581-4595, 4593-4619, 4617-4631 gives -0.01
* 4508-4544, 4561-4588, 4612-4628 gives -1.02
